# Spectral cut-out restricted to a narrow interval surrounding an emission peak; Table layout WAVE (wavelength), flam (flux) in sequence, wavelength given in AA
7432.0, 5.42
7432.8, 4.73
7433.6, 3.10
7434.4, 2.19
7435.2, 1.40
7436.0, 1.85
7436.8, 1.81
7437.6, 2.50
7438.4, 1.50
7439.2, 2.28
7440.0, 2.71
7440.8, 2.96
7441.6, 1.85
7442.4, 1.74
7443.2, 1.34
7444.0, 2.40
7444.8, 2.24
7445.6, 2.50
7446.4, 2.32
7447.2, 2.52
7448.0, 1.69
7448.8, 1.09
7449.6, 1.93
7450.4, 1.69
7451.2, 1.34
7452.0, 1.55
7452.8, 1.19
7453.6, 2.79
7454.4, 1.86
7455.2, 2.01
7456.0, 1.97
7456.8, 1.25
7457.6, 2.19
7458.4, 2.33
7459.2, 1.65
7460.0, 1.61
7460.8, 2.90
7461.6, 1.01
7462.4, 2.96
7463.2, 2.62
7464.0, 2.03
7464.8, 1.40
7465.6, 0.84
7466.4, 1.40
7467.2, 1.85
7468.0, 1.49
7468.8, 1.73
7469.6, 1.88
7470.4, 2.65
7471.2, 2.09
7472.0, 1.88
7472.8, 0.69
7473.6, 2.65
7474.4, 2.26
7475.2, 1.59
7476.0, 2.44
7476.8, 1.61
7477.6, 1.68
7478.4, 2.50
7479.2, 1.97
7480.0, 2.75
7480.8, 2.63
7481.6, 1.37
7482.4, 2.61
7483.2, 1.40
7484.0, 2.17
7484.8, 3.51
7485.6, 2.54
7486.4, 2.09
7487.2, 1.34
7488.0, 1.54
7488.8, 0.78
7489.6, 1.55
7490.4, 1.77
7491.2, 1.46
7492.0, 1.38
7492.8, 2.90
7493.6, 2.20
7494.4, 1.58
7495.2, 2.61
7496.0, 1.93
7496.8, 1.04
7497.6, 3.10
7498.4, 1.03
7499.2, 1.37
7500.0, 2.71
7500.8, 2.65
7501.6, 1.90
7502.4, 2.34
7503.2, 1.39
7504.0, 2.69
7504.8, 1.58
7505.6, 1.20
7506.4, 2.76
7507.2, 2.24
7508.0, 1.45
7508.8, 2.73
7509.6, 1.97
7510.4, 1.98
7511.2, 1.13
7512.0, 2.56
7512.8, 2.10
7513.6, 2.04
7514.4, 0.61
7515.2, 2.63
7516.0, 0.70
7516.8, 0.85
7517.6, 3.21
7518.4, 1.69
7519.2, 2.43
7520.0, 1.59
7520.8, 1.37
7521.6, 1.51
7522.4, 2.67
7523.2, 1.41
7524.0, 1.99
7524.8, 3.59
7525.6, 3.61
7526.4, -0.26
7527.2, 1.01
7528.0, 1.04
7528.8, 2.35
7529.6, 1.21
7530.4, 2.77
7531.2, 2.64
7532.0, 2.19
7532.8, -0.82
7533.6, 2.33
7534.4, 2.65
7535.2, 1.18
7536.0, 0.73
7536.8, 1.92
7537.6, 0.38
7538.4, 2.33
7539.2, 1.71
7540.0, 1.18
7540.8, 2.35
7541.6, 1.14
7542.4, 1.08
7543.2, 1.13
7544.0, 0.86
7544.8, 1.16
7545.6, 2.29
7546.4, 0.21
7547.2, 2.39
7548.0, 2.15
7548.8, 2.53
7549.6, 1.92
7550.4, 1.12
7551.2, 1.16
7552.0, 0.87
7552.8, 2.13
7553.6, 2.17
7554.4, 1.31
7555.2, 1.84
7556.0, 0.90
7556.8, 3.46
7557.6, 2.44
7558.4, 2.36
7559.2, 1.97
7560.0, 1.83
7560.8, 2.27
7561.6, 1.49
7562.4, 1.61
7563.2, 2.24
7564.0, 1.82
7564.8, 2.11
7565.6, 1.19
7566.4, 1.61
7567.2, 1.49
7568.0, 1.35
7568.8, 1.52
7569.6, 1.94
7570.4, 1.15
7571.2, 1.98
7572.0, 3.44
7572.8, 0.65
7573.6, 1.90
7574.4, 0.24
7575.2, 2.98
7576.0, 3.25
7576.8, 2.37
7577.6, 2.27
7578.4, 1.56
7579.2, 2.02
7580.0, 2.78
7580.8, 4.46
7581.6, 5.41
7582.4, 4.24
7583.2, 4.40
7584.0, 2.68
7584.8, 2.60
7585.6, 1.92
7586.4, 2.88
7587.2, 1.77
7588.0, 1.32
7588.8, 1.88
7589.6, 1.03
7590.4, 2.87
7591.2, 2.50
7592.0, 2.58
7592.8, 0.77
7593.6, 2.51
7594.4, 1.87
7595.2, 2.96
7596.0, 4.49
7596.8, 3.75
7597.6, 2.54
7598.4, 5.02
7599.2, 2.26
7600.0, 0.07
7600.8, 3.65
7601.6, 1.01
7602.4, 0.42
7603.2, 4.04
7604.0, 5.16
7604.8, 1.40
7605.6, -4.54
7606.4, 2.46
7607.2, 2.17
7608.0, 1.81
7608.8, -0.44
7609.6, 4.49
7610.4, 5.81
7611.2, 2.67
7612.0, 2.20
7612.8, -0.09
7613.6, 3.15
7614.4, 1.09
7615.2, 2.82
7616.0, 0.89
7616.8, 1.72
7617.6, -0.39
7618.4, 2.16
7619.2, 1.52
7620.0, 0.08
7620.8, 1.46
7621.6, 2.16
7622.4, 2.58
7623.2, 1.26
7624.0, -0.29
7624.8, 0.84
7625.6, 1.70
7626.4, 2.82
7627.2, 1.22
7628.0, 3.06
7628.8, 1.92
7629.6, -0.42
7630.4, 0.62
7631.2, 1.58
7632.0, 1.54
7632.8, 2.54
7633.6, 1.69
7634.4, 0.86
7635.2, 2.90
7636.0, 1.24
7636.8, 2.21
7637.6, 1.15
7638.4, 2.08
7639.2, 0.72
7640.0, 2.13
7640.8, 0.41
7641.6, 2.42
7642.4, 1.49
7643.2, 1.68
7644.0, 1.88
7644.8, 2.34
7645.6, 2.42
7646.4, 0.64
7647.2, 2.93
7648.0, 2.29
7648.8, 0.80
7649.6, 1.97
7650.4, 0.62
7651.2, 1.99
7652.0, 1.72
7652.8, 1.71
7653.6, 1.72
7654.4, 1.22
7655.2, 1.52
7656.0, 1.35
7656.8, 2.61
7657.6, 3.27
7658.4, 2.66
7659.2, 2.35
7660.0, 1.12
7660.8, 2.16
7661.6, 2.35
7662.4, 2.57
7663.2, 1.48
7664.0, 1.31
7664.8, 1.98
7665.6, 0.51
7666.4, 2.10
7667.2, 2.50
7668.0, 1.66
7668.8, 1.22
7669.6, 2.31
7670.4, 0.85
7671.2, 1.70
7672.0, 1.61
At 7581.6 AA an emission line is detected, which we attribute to [S II]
